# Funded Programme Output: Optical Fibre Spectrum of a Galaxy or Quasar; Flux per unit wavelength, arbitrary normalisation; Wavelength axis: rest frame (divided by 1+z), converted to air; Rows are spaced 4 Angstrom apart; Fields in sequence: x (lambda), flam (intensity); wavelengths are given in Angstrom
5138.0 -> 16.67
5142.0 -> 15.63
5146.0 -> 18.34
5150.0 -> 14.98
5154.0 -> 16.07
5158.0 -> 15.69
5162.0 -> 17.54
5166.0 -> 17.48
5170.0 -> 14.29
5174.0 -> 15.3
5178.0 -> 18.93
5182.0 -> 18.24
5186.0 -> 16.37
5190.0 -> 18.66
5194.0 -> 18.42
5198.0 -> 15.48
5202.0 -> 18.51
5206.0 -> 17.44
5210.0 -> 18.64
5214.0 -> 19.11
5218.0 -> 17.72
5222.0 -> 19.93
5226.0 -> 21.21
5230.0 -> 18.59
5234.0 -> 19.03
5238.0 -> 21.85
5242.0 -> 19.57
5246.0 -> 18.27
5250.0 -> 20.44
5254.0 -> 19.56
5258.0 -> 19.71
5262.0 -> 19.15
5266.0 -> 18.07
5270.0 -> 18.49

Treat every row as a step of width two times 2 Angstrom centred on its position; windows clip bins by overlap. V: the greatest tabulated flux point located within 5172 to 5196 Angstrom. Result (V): 18.93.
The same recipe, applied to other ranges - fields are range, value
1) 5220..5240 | 21.85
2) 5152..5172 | 17.54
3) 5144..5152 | 18.34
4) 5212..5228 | 21.21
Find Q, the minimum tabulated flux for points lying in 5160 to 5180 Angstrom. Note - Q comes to 14.29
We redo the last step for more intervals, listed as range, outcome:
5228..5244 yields 18.59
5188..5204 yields 15.48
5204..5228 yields 17.44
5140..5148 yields 15.63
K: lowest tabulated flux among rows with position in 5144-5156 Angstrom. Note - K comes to 14.98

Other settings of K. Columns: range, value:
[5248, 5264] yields 19.15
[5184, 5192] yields 16.37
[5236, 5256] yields 18.27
